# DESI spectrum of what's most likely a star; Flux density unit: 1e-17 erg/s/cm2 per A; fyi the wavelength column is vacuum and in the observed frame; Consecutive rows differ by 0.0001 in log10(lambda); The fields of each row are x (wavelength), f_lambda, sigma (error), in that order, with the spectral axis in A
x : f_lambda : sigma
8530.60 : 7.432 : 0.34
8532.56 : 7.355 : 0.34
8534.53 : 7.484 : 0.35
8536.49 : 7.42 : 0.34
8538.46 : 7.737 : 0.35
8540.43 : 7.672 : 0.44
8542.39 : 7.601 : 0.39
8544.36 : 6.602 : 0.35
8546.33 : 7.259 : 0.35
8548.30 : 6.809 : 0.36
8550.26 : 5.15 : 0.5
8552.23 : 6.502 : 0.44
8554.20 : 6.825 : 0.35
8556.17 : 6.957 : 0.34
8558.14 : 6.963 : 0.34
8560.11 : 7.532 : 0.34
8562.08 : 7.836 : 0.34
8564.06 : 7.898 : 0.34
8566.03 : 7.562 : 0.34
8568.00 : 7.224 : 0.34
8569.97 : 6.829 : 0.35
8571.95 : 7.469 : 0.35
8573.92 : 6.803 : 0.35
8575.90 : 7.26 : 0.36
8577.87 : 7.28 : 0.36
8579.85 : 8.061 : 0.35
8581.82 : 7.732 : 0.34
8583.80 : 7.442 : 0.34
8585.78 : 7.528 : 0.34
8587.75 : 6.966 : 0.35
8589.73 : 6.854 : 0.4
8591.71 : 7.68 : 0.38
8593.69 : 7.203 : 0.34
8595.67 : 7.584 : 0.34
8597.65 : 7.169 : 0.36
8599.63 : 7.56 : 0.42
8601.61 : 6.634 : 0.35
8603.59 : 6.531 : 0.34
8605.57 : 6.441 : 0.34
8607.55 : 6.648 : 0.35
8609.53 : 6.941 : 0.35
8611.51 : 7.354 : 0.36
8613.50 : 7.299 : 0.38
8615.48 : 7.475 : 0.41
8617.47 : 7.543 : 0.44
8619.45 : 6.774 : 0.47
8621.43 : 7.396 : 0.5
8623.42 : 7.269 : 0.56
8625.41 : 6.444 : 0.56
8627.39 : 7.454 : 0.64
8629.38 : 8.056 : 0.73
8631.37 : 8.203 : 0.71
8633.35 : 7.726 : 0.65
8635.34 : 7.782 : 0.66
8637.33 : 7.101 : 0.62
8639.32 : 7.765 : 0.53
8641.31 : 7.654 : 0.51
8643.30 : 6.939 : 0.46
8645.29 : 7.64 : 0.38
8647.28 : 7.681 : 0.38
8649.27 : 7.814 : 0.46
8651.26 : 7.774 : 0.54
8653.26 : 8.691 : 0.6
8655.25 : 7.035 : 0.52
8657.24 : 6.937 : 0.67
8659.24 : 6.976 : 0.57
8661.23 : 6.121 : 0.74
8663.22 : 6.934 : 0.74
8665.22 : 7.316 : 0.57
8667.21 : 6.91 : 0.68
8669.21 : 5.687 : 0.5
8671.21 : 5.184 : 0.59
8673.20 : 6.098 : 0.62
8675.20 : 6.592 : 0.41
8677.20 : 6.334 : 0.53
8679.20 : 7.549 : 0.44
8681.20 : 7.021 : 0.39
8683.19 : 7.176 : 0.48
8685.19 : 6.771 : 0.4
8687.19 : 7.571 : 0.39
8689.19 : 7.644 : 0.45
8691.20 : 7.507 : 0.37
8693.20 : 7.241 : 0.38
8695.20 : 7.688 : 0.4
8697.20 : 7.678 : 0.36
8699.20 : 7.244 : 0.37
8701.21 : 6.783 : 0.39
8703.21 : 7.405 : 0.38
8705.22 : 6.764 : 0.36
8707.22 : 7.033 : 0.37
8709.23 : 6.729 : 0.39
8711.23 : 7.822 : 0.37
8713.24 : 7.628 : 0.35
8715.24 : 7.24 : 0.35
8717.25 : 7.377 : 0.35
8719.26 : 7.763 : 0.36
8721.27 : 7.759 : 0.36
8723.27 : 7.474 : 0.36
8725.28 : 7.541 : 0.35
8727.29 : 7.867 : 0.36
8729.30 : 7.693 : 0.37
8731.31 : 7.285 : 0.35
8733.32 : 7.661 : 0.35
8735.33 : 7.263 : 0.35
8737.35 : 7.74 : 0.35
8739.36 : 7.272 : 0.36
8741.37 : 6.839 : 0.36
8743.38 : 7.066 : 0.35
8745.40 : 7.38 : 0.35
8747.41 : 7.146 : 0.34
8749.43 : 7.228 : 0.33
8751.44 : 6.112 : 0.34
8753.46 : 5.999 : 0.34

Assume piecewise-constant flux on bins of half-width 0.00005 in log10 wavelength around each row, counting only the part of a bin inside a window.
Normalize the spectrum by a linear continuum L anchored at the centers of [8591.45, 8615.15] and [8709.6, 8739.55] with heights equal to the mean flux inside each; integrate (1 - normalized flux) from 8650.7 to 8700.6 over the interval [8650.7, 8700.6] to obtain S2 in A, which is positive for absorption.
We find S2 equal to 2.32 A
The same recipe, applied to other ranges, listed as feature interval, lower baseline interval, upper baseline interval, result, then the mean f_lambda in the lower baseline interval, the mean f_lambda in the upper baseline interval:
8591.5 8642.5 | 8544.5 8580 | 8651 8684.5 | -2.5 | 7.09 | 6.82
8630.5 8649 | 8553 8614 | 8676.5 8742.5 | -0.8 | 7.22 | 7.35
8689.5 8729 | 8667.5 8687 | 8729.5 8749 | -2.7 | 6.55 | 7.31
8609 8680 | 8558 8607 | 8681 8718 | 1.0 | 7.28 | 7.29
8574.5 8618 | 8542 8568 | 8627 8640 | 1.0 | 7.03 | 7.74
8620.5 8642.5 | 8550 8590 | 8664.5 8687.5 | -2.0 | 7.22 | 6.65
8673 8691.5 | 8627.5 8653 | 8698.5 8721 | 1.0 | 7.7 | 7.27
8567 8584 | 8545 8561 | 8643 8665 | -1.1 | 6.74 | 7.33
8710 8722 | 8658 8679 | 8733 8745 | -1.0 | 6.46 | 7.29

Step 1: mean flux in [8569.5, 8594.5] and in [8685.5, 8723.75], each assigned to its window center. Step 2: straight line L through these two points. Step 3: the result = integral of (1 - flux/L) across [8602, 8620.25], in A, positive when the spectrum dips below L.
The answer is 0.9 A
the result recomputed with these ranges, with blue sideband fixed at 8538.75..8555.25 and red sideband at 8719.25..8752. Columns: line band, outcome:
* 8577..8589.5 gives -0.9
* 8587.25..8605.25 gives -0.3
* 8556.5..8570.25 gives -1.1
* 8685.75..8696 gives -0.4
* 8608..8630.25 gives -0.7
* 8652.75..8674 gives 1.4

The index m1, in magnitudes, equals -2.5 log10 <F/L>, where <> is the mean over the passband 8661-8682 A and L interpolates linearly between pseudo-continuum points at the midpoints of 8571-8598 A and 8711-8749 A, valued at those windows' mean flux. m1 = 0.14 mag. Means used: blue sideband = 7.36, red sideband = 7.45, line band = 6.53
